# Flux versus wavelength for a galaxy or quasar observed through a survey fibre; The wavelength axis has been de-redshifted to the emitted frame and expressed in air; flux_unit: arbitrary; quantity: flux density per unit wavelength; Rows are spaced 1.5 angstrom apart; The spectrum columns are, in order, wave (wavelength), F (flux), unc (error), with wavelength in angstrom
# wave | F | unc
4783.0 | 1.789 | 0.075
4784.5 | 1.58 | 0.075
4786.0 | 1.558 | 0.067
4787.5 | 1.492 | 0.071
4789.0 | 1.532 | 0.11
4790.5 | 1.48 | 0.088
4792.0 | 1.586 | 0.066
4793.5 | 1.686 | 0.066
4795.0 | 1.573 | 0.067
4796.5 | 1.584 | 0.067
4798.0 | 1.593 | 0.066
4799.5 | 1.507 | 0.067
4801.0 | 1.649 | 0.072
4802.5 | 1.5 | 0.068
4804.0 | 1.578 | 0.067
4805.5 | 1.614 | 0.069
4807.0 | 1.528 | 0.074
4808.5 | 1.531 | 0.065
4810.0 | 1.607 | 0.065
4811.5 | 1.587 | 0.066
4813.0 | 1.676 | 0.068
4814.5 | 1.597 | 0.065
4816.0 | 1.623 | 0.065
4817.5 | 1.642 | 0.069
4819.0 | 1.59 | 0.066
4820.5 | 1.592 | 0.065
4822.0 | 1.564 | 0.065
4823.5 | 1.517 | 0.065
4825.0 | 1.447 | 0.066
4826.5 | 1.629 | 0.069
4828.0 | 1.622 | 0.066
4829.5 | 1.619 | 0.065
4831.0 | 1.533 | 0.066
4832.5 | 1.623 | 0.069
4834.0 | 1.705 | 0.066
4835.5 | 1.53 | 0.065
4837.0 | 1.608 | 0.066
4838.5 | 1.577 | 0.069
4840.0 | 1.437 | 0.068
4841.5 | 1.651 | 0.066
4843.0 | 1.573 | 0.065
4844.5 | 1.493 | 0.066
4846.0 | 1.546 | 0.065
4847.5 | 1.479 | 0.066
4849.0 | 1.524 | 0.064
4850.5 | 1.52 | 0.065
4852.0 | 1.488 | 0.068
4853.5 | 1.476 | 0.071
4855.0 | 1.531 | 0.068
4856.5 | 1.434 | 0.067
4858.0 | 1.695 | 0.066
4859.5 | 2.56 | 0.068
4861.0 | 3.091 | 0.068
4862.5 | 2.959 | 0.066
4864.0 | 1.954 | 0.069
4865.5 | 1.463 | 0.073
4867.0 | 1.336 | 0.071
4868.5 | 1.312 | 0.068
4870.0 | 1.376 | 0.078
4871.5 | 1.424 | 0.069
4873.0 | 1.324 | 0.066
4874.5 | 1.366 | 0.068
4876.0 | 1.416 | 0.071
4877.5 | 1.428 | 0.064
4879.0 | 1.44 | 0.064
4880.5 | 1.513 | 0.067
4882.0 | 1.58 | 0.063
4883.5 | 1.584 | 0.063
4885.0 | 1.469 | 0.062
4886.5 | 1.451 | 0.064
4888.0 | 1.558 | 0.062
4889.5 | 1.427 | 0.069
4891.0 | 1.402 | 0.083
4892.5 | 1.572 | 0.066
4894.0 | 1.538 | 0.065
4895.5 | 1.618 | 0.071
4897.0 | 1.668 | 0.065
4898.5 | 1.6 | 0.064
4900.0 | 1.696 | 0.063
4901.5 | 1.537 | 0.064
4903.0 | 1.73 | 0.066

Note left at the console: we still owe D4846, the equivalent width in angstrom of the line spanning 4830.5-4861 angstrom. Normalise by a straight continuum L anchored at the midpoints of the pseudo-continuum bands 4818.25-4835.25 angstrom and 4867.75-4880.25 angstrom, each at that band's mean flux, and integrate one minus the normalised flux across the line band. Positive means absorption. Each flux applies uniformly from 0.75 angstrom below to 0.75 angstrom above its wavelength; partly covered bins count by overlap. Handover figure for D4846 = -2.71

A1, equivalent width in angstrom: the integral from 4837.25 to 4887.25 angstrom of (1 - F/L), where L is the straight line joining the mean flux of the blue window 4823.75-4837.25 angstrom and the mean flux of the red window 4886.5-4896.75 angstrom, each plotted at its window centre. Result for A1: -2.2 angstrom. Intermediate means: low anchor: 1.59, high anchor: 1.52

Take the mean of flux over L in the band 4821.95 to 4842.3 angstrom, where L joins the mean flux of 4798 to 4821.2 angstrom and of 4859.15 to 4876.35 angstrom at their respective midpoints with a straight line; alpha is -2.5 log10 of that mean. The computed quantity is 0.060 mag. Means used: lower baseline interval 1.59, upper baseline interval 1.79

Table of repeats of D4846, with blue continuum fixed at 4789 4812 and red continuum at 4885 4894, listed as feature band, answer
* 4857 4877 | -3.62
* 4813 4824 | -0.30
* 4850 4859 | -0.20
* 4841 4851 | -0.07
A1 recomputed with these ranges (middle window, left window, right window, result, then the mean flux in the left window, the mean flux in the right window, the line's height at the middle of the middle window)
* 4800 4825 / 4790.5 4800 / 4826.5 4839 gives 0.2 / 1.58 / 1.6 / 1.59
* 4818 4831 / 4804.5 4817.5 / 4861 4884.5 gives 0.2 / 1.6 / 1.61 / 1.6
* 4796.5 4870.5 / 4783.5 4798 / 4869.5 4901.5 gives -4.9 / 1.57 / 1.5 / 1.54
